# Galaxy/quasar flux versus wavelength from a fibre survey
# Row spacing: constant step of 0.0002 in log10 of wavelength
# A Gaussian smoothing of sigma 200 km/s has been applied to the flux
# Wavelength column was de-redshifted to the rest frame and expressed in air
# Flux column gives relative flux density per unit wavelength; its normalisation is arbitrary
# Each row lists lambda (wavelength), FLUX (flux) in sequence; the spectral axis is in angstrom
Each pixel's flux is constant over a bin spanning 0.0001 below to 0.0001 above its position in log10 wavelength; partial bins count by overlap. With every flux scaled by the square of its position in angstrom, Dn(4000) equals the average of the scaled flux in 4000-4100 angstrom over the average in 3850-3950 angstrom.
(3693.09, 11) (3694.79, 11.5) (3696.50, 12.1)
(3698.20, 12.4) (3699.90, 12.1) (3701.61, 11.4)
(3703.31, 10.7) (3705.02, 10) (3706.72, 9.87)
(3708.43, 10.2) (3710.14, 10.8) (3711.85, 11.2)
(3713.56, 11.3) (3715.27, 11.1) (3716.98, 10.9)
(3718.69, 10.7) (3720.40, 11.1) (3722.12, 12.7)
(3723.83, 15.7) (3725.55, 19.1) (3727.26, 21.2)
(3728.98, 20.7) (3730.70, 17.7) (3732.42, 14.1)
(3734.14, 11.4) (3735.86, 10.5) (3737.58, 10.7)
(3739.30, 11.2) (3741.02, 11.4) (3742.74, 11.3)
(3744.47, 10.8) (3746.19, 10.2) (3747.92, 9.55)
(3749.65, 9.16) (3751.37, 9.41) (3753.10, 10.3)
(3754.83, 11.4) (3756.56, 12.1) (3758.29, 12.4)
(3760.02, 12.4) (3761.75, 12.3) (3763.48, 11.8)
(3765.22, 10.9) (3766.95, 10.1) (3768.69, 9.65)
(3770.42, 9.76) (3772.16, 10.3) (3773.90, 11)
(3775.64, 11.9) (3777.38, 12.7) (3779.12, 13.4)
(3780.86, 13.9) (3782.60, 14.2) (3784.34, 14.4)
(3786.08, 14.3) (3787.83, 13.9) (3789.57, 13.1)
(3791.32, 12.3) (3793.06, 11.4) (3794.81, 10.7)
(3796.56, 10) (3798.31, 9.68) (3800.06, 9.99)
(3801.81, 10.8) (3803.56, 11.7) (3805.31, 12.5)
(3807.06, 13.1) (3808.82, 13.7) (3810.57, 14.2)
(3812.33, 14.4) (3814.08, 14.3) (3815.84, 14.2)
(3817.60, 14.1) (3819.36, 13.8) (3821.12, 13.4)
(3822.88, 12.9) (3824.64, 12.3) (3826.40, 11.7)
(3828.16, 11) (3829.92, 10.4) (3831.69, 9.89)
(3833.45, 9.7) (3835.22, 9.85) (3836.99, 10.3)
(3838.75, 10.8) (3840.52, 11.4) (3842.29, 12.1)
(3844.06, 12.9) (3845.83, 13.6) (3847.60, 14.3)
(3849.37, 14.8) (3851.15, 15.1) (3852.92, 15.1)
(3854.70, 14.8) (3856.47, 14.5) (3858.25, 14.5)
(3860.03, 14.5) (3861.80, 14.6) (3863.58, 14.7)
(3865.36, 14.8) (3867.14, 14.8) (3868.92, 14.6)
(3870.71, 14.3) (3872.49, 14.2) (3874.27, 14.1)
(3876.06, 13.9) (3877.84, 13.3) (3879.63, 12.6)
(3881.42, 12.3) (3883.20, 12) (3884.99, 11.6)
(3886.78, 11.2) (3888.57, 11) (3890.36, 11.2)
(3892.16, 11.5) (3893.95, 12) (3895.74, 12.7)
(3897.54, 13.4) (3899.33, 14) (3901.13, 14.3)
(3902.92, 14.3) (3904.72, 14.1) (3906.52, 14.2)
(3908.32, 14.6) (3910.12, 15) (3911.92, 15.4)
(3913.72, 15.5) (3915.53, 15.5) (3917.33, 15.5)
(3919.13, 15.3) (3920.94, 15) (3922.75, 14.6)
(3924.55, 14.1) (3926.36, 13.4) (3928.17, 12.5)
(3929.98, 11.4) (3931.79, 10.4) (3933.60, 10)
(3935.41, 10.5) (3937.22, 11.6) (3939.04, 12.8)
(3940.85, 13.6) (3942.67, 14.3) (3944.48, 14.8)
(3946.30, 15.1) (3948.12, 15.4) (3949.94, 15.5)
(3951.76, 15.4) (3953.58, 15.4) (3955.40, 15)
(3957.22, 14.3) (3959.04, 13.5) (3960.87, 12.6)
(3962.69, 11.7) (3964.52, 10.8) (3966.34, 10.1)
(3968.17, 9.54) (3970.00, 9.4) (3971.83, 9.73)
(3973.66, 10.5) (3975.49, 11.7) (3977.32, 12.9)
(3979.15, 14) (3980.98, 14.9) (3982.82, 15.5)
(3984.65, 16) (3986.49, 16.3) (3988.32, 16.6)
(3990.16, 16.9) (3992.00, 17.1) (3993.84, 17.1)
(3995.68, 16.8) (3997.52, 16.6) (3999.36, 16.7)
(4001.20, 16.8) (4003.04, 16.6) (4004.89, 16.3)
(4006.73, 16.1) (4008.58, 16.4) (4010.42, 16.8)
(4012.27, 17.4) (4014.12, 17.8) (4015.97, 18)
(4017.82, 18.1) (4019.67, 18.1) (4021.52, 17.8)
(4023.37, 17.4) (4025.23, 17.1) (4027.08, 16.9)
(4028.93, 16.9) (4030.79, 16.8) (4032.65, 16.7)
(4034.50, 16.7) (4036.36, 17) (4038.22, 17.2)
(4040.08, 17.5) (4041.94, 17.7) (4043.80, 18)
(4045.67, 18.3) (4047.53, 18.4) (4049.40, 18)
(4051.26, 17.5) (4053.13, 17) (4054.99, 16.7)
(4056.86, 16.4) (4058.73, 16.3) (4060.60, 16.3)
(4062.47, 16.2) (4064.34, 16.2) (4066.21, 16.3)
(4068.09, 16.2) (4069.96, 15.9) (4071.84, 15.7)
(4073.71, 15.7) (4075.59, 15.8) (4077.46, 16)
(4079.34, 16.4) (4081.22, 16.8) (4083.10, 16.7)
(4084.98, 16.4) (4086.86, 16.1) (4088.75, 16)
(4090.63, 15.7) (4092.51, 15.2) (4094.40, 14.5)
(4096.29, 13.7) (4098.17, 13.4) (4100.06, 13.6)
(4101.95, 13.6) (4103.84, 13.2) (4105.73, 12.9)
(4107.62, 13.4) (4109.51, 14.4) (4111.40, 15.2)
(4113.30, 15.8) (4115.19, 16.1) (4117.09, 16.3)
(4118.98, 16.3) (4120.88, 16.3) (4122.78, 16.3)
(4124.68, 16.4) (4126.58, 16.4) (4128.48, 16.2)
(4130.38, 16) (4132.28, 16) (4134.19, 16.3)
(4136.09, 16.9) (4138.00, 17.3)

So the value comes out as 1.31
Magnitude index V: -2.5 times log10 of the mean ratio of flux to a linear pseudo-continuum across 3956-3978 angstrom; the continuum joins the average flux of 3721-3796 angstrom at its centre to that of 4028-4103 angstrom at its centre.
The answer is 0.299 mag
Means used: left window 12.5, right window 16.3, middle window 11.4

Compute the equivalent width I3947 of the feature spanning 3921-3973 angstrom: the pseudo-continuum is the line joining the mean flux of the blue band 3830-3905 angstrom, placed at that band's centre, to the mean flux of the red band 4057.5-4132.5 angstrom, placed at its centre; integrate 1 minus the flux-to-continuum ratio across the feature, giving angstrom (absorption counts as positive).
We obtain 4.2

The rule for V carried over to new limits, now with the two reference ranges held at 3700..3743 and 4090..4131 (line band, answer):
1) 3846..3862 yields -0.09 mag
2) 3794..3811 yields 0.14 mag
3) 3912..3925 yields -0.09 mag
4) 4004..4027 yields -0.19 mag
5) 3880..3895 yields 0.18 mag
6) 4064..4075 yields -0.08 mag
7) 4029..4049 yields -0.19 mag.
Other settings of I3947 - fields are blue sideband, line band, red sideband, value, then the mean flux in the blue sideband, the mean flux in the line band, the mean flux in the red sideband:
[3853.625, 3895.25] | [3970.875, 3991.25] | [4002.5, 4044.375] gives 2.5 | 13.3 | 14.1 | 17.2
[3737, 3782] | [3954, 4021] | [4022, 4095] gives 2.2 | 11.2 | 14.9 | 16.6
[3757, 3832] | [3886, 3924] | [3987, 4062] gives 2.0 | 12.2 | 13.8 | 17.1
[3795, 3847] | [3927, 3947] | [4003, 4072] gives 3.1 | 12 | 12.4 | 17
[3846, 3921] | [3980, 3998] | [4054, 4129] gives -2.0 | 13.9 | 16.4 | 15.6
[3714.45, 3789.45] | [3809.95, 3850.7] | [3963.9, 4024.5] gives 2.7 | 12.4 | 12.5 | 15.3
